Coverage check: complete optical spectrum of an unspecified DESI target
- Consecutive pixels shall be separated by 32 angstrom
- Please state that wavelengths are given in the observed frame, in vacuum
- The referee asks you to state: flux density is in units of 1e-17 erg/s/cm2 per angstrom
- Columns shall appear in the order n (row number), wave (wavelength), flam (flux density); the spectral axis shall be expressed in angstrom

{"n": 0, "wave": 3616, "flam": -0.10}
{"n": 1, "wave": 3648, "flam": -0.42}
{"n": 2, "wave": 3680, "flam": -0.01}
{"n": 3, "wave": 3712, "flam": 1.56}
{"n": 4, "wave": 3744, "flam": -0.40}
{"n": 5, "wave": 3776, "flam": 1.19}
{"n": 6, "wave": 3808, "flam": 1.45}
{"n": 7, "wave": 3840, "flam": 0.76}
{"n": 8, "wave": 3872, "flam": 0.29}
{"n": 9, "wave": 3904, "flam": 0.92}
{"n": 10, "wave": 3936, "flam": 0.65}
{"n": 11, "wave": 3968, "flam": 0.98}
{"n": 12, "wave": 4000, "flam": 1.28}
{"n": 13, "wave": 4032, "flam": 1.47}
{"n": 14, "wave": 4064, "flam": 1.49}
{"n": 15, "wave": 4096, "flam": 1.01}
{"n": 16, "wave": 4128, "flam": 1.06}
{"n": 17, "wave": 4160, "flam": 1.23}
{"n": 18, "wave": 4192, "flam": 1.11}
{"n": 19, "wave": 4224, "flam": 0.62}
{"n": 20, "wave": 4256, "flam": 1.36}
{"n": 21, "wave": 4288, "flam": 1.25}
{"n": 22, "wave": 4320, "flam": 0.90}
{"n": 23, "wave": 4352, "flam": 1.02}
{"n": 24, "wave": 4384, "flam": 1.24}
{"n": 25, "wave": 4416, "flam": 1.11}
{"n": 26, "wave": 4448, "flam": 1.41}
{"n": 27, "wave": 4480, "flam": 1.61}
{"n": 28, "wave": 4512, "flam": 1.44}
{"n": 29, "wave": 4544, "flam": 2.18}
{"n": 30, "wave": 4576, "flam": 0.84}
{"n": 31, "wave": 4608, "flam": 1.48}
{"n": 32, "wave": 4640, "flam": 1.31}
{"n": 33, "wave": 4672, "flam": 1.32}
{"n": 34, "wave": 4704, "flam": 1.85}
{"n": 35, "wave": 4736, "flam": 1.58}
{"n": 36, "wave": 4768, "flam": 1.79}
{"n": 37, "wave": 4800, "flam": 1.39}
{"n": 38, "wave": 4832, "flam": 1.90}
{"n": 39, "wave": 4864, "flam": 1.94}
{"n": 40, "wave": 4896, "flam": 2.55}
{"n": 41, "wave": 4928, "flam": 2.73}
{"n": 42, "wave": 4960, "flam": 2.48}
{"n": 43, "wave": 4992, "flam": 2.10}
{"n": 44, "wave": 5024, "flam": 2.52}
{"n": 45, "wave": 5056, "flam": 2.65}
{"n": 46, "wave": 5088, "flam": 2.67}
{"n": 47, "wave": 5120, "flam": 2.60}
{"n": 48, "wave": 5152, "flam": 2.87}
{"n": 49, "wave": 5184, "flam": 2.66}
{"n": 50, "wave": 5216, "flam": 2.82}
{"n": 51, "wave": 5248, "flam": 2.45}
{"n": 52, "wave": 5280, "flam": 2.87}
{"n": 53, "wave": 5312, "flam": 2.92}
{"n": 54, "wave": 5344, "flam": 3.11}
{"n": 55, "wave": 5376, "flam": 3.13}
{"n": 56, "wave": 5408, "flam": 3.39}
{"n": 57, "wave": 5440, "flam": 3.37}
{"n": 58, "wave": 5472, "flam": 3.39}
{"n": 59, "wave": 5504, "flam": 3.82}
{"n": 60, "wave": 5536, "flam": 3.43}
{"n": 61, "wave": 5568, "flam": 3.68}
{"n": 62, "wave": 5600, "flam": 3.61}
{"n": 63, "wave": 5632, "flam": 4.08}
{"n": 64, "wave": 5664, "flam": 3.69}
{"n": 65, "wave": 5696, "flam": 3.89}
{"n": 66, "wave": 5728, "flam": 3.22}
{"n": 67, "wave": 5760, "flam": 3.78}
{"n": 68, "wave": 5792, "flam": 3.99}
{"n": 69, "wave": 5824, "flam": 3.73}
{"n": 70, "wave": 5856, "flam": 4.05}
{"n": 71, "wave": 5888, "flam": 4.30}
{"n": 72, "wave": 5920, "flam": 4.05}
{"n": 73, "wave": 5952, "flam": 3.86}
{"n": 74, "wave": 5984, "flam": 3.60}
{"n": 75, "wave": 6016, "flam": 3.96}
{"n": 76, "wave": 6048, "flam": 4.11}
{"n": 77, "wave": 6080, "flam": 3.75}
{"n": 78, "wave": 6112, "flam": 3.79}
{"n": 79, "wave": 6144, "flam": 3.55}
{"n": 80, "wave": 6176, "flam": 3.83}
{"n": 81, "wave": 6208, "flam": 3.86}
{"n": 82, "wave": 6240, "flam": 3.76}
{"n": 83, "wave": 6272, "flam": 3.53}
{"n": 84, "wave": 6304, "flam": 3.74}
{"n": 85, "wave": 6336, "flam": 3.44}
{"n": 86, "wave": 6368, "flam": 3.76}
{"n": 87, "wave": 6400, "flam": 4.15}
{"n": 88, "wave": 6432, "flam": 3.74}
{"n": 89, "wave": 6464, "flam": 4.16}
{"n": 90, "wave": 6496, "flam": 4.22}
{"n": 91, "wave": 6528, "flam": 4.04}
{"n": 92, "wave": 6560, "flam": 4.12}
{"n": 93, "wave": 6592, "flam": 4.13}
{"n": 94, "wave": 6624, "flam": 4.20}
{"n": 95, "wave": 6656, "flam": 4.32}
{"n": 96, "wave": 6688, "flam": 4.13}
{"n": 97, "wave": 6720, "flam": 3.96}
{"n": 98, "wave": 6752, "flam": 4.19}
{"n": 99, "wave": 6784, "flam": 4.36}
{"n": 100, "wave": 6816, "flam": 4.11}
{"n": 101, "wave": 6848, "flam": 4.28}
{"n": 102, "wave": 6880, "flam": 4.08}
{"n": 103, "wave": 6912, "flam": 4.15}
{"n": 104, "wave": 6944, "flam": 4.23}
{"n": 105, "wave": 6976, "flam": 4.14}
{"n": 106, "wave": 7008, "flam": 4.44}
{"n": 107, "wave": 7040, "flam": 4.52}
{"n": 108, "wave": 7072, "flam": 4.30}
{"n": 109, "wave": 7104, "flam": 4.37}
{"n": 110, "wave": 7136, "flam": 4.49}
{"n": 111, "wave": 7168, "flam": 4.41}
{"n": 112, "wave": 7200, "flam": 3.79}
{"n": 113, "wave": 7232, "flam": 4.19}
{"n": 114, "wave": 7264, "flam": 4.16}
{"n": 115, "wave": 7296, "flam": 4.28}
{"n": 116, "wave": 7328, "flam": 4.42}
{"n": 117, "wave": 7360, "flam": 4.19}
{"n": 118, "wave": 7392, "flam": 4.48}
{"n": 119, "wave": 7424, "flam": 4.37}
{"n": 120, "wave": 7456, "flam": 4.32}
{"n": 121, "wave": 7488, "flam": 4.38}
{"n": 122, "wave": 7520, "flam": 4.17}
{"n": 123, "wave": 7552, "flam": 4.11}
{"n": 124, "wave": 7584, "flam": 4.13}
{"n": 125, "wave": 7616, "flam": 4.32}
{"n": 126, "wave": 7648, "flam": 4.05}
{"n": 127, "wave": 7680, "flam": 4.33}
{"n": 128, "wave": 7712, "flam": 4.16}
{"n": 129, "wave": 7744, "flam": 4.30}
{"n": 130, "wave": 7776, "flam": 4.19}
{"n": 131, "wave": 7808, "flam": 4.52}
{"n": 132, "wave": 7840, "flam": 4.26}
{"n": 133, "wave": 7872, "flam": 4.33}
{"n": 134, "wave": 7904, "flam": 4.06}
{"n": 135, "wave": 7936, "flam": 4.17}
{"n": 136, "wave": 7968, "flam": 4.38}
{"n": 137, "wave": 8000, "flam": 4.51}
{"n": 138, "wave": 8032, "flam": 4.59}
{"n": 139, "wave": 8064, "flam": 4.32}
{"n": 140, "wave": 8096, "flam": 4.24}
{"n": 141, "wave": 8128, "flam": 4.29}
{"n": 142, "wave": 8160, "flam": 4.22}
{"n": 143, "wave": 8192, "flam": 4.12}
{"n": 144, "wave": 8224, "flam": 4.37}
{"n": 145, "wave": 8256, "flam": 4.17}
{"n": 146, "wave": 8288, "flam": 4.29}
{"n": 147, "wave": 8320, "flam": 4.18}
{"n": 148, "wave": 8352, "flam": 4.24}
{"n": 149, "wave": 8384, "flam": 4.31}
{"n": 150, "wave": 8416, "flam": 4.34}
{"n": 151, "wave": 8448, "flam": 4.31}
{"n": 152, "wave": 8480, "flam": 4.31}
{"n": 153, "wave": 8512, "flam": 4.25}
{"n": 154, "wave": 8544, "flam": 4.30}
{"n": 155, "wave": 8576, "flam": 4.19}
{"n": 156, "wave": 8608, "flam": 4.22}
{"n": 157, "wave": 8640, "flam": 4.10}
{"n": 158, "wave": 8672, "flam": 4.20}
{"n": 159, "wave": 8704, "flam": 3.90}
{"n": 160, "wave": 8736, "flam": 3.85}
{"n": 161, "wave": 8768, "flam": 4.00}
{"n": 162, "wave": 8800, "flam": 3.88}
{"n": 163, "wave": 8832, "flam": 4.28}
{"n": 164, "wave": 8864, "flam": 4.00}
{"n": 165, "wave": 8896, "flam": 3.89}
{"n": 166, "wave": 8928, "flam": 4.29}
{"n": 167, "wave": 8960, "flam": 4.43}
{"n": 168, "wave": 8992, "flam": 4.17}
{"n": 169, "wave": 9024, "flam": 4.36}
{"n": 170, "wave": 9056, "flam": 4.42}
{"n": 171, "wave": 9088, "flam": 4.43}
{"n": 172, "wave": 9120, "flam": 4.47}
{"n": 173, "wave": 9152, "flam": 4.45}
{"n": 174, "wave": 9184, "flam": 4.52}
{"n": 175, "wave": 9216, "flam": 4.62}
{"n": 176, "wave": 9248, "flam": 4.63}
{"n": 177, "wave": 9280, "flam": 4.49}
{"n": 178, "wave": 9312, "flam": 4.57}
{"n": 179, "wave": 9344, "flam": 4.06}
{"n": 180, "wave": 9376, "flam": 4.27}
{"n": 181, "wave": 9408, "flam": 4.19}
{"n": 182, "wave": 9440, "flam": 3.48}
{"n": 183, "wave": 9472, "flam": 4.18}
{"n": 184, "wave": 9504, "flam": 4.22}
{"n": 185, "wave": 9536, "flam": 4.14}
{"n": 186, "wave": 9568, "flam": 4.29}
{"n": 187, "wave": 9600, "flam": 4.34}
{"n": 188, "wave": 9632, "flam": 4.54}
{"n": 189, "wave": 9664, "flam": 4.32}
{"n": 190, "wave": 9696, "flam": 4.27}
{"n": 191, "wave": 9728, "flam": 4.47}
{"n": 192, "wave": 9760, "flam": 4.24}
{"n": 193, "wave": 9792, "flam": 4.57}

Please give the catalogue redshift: 0.221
